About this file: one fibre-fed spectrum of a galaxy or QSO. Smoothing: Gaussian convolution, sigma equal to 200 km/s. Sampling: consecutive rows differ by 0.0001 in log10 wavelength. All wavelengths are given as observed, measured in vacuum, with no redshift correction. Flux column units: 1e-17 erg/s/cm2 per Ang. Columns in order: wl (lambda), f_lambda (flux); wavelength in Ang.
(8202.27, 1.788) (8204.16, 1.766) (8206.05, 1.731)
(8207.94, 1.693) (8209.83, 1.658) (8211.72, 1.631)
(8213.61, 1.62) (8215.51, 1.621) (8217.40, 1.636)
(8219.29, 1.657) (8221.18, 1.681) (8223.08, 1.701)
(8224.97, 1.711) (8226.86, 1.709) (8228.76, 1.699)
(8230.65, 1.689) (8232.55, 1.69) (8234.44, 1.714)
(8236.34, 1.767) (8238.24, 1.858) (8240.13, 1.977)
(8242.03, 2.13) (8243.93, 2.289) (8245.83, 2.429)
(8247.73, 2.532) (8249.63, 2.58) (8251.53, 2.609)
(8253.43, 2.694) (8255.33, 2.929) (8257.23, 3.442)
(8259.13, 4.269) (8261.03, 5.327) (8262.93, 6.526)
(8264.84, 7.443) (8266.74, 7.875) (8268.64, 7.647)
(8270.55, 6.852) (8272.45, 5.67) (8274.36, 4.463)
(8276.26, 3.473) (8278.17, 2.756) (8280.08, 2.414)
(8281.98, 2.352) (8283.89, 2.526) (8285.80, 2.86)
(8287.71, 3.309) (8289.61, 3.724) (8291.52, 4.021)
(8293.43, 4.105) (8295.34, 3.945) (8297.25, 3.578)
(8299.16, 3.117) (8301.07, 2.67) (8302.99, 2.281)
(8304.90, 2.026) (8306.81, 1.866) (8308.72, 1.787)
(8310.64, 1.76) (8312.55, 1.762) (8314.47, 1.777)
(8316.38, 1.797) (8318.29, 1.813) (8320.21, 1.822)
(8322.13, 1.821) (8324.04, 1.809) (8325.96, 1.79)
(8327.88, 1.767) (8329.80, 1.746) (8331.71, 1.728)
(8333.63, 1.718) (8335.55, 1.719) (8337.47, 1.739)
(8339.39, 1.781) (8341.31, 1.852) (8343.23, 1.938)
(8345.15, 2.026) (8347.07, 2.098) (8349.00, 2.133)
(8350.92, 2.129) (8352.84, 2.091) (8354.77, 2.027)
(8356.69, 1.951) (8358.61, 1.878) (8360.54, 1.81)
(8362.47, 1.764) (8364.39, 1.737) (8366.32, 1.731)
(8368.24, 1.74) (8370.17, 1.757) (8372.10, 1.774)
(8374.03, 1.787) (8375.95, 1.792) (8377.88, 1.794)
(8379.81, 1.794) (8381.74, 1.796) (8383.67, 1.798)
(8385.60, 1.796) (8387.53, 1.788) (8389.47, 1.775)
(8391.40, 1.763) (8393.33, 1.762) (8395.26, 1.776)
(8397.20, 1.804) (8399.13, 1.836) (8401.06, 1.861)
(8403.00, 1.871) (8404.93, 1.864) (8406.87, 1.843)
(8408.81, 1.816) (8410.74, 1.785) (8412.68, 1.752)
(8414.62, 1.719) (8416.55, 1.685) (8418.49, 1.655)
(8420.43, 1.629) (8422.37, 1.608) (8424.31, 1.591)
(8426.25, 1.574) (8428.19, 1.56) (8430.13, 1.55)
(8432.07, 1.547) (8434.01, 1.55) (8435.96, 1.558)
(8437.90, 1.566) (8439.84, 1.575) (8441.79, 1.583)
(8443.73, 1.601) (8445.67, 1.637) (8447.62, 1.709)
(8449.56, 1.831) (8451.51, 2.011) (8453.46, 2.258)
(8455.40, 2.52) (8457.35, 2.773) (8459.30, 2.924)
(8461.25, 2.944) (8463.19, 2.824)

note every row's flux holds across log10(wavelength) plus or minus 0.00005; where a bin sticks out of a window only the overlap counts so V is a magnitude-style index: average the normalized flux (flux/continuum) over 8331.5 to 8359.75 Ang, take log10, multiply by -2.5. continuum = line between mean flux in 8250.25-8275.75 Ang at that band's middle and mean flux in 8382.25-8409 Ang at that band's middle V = 0.50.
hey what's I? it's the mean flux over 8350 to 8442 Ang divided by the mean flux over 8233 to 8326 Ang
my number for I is 0.55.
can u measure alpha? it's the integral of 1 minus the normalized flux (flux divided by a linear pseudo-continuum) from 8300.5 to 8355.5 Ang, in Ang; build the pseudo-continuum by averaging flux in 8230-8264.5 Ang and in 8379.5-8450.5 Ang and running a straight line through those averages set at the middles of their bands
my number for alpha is 9.9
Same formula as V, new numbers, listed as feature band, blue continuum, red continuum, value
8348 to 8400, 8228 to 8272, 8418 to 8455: 0.25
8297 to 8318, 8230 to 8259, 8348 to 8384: -0.03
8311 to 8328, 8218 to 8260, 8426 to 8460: 0.15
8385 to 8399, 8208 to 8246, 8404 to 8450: -0.07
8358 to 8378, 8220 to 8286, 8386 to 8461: 0.28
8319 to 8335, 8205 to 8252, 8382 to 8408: 0.04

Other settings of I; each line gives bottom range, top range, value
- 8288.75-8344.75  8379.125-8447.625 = 0.76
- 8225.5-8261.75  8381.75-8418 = 0.73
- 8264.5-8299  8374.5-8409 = 0.42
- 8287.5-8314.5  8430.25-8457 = 0.64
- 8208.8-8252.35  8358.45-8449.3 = 0.91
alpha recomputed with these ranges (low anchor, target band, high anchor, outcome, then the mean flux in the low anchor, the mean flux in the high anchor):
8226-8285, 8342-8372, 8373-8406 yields 4.0 Ang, 3.47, 1.8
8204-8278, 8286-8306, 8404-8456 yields -4.5 Ang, 3.02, 1.72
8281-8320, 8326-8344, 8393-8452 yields 4.5 Ang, 2.64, 1.7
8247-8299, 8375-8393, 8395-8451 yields 4.1 Ang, 4.14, 1.69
